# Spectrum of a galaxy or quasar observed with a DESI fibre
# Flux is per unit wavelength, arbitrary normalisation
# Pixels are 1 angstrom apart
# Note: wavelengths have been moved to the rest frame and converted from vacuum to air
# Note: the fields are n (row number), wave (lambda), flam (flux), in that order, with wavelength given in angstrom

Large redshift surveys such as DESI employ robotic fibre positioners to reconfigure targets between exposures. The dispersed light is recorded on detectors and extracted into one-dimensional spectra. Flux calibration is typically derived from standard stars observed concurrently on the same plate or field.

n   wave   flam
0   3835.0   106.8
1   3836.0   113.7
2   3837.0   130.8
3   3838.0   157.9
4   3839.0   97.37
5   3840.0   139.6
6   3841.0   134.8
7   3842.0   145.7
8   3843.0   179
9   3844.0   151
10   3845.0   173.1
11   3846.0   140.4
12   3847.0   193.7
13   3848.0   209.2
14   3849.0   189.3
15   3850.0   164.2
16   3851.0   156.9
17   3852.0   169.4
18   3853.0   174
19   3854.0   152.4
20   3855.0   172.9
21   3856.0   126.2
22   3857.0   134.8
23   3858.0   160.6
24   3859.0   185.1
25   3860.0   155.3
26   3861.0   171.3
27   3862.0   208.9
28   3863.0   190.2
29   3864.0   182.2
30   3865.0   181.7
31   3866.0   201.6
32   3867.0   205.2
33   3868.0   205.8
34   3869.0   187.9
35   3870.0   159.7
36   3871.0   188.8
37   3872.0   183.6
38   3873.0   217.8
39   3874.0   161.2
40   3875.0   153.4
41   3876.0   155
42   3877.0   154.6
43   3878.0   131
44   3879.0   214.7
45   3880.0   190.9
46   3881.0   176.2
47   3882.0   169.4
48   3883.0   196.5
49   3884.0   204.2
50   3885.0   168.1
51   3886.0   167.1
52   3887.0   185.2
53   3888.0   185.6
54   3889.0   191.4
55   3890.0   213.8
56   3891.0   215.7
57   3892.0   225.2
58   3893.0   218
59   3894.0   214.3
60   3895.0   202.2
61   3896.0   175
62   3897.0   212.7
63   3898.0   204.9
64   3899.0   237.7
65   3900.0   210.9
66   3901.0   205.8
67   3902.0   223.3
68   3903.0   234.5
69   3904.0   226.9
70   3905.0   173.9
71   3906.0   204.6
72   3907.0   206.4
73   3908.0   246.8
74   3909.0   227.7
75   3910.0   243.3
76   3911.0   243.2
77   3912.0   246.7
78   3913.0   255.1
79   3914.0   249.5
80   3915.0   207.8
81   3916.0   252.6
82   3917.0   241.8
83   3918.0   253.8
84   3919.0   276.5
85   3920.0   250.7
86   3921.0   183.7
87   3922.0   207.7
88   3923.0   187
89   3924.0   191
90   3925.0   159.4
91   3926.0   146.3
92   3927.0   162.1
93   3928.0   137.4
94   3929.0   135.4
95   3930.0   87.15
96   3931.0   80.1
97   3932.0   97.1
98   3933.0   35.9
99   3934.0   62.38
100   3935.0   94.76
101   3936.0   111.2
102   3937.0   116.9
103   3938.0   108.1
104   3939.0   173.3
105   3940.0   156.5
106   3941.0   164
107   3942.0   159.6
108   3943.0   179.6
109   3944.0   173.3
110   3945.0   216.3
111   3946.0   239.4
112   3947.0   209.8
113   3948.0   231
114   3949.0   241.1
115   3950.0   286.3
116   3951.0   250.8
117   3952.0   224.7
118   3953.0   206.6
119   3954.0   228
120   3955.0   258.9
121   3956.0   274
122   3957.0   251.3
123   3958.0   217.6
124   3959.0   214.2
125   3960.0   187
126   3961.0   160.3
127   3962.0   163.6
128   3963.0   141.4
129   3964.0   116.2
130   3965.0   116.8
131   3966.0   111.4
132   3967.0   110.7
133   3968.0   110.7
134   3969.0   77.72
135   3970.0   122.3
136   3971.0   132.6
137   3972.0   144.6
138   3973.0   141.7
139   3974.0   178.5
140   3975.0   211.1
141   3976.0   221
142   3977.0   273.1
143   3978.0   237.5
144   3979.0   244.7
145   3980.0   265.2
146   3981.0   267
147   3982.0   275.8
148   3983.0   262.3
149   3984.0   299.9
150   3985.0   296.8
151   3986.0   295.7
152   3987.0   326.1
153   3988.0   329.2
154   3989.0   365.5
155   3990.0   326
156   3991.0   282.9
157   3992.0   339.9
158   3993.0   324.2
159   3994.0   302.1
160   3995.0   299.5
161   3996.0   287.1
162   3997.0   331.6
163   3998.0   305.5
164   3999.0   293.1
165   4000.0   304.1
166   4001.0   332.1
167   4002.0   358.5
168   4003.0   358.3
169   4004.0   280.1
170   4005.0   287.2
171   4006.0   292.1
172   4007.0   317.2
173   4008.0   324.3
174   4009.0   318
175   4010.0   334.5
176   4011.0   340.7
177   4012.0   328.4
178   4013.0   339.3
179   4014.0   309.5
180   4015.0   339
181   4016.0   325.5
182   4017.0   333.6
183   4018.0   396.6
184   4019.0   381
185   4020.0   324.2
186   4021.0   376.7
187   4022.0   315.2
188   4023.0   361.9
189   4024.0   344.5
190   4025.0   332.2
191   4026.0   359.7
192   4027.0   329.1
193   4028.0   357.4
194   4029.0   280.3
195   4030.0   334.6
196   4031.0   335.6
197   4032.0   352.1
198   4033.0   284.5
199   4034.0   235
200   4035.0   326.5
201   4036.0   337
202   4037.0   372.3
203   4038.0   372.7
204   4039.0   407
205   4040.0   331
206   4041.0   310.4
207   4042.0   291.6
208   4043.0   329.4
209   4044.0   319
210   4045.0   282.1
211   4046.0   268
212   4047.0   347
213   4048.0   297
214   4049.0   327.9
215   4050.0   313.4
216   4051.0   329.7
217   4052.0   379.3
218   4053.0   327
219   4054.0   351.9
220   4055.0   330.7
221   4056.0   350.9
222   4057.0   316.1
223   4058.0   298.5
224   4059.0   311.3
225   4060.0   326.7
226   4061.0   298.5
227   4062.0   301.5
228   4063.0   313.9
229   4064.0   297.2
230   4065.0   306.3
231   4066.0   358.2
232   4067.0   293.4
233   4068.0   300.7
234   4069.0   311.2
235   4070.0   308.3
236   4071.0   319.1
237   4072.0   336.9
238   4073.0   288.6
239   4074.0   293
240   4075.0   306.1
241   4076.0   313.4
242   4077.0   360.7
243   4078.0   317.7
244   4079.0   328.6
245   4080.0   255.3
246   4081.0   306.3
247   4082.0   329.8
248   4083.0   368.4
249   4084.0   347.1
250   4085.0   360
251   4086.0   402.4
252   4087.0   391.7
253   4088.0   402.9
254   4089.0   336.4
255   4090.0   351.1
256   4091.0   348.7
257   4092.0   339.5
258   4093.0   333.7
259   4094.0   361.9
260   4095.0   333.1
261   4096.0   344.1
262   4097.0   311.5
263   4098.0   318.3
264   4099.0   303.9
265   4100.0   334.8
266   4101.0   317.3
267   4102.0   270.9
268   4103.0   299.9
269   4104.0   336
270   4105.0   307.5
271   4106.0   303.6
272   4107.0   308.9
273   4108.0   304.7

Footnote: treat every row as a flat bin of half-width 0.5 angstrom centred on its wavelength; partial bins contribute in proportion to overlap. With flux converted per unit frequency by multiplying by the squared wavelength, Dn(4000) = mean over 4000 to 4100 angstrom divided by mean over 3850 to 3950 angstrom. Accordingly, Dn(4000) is 1.9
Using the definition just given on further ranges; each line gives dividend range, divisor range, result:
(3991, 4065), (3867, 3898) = 1.86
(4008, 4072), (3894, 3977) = 1.85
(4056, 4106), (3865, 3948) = 1.90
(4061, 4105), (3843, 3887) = 2.08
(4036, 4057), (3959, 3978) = 2.22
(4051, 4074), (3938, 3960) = 1.58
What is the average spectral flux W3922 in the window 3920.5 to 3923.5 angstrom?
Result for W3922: 193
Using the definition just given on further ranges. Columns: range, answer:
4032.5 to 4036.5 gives 296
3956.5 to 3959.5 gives 228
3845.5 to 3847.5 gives 167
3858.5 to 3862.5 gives 180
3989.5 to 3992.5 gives 316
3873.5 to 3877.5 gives 156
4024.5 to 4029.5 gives 332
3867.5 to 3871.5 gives 186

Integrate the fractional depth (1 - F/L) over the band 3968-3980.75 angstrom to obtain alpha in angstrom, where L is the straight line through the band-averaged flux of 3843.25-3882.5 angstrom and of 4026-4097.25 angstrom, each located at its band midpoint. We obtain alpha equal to 3.67 angstrom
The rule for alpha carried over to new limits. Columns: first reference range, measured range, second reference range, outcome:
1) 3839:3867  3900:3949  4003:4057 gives 9.5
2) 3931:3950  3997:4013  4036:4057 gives -3.5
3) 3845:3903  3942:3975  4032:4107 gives 8.0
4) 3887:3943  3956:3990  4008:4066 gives 6.1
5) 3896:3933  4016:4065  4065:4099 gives -5.0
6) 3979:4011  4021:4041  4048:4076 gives -1.4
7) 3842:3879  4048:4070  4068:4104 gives -0.7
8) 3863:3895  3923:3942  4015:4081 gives 8.6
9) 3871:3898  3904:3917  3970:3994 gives -1.4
